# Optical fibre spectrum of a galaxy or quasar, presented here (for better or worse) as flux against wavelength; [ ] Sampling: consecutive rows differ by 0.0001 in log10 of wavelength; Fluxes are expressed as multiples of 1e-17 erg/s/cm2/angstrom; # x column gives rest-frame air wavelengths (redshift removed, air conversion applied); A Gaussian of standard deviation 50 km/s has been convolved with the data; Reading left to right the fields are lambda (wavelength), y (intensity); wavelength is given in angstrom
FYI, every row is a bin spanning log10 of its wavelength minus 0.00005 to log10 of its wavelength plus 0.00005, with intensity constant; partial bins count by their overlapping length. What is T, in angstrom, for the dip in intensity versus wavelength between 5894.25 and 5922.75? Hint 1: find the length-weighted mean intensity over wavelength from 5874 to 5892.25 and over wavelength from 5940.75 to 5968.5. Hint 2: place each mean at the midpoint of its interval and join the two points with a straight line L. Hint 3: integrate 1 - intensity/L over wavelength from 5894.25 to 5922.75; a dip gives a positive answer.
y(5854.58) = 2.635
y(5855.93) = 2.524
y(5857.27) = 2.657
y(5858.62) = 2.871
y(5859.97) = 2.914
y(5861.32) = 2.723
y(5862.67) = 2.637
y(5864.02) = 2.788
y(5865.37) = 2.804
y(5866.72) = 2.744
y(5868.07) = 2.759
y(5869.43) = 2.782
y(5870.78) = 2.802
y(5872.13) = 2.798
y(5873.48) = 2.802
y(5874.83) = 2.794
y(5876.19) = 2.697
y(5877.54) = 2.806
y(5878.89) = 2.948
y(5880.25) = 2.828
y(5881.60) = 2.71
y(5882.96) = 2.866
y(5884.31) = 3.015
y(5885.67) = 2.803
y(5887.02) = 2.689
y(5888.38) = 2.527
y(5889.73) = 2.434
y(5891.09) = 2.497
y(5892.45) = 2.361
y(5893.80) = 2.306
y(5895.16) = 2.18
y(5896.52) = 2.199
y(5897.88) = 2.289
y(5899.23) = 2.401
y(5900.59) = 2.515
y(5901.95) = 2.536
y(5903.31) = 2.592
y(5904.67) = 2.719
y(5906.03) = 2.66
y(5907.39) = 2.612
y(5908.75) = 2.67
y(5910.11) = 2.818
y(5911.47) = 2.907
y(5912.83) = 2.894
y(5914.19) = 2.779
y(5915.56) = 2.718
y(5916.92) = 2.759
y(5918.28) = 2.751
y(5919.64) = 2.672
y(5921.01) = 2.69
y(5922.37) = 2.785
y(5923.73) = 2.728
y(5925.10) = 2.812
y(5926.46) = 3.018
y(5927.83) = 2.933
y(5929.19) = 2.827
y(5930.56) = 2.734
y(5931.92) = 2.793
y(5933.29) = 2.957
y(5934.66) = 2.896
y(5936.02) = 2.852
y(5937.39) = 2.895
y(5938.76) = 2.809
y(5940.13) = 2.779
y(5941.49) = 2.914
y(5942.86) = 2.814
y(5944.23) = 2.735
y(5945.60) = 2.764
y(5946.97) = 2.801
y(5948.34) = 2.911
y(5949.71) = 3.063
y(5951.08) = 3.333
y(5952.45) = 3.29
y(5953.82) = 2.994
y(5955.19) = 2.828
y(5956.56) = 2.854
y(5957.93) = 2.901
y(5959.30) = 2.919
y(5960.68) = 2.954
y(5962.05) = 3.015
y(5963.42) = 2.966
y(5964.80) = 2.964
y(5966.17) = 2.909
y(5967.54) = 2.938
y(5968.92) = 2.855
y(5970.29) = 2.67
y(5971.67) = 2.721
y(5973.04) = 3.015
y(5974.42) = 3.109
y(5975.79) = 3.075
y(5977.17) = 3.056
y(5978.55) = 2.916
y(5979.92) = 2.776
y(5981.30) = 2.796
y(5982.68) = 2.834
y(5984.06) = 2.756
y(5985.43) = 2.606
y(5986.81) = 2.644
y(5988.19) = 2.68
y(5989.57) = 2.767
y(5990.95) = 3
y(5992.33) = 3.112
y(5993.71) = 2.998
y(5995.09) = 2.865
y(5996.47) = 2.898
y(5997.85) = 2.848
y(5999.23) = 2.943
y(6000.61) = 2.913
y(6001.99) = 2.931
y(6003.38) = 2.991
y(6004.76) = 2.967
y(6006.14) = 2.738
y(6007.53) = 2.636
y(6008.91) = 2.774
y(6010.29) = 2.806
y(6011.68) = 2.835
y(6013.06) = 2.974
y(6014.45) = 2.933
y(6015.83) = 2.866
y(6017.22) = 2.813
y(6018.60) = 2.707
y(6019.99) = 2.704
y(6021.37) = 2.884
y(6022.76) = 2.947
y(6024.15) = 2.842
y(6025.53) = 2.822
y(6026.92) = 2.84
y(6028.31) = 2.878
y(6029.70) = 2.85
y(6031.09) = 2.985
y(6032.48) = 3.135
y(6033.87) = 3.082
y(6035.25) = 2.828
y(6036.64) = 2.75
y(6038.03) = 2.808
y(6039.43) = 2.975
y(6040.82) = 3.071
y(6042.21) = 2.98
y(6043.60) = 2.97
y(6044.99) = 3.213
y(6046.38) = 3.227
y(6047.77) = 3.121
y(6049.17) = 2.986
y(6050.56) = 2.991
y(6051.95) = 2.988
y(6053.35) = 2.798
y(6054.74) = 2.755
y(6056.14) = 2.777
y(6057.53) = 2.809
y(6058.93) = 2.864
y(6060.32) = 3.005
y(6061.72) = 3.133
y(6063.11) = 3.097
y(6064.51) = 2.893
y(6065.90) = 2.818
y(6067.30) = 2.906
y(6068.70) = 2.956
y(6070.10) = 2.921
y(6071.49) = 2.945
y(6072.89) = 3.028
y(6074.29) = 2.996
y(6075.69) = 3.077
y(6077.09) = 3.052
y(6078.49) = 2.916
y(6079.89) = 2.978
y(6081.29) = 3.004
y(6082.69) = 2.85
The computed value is 1.9 angstrom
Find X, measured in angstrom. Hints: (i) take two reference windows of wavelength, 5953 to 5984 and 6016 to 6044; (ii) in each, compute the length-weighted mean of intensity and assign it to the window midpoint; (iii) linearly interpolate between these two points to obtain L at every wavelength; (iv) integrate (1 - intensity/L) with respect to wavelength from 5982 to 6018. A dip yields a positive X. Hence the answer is 0.6 angstrom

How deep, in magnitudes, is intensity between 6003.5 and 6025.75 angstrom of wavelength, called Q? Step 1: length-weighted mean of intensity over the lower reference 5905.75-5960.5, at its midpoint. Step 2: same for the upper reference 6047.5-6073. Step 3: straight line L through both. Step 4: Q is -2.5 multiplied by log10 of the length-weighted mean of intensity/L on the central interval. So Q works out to 0.03 mag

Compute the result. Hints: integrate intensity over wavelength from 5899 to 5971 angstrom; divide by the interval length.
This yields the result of 2.83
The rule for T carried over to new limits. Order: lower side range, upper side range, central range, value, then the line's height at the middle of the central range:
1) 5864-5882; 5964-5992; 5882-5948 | 2.7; 2.82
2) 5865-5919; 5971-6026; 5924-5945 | -0.8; 2.75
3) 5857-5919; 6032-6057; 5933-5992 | -1.6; 2.82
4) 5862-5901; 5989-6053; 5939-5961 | -1.1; 2.78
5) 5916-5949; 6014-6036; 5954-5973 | -0.4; 2.84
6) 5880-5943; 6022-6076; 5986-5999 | -0.1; 2.85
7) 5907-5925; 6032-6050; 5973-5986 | 0.0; 2.89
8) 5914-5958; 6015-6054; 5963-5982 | -0.2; 2.89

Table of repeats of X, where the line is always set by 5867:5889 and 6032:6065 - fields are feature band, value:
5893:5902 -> 1.5 angstrom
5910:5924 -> 0.3 angstrom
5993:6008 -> 0.2 angstrom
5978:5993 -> 0.5 angstrom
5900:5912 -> 0.6 angstrom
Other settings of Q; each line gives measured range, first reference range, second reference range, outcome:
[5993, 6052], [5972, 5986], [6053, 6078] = 0.00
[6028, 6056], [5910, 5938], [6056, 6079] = -0.01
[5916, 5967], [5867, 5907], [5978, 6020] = -0.06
